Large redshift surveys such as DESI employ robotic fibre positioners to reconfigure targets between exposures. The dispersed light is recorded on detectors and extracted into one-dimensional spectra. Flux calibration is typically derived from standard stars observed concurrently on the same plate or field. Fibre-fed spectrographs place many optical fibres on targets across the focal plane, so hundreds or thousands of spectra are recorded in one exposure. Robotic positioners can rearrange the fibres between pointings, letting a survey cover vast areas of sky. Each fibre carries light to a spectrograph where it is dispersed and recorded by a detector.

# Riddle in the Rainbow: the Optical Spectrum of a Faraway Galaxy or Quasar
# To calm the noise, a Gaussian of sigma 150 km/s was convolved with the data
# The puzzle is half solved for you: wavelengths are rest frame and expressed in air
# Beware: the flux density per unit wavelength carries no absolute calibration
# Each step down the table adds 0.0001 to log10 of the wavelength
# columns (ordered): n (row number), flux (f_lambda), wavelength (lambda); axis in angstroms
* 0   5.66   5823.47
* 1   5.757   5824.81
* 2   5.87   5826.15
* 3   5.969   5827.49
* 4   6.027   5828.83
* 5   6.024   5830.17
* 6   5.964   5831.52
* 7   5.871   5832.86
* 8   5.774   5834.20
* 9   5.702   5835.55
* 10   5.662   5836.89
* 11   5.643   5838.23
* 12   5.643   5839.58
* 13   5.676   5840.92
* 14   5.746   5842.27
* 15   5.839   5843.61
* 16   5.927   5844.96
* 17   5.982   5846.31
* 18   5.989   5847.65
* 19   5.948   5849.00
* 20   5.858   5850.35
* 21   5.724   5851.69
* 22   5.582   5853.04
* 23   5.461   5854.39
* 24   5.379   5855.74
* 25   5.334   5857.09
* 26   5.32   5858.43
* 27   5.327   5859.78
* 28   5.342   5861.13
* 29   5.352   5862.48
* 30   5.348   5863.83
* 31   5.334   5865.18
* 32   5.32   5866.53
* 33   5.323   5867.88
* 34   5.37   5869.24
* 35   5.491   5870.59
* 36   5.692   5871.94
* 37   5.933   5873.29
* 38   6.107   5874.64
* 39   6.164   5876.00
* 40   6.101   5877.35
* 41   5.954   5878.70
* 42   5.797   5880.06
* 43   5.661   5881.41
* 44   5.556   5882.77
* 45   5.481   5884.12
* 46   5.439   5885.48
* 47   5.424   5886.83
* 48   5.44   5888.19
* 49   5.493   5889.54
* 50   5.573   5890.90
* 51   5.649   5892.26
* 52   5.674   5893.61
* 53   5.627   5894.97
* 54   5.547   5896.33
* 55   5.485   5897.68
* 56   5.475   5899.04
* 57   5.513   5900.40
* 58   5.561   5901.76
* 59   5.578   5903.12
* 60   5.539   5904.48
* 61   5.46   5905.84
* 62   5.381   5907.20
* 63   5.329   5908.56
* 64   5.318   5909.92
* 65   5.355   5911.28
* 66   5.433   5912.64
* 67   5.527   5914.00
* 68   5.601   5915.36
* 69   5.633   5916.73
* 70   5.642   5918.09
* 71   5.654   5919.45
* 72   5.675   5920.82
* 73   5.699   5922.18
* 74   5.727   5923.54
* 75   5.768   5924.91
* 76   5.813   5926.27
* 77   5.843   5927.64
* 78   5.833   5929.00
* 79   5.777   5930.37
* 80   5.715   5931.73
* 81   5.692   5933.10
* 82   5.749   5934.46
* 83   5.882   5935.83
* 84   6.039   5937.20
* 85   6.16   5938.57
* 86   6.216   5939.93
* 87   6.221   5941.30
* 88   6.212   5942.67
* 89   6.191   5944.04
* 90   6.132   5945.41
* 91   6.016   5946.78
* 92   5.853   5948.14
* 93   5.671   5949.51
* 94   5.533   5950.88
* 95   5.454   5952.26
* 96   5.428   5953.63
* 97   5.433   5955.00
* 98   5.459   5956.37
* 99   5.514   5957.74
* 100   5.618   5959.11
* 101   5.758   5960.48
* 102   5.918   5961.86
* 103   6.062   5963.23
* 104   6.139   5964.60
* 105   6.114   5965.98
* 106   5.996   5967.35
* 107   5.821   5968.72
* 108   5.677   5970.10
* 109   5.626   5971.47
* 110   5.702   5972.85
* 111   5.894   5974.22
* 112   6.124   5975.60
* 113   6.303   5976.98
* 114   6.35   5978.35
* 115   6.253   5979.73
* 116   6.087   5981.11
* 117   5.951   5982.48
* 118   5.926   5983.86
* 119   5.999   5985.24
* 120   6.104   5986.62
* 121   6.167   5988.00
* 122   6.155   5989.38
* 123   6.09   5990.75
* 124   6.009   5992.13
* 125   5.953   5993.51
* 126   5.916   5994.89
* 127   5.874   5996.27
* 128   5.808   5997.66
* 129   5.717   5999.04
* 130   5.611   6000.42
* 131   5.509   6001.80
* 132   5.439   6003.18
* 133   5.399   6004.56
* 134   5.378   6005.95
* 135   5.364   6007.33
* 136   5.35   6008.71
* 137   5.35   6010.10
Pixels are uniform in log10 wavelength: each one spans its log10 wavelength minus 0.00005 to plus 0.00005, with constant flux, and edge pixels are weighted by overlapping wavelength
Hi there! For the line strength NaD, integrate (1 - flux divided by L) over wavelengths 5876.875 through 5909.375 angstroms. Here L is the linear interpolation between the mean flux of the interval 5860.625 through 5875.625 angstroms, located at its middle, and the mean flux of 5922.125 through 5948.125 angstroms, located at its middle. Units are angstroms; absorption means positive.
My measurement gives 0.6 angstroms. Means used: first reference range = 5.52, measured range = 5.57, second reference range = 5.94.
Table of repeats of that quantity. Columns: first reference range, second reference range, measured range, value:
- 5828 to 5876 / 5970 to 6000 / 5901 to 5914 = 0.8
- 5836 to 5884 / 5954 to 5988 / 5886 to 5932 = 1.5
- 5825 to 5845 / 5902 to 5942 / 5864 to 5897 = 0.7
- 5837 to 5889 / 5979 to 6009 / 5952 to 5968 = 0.1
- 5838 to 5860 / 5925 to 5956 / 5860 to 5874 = 0.6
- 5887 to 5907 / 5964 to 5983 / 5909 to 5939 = 0.0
